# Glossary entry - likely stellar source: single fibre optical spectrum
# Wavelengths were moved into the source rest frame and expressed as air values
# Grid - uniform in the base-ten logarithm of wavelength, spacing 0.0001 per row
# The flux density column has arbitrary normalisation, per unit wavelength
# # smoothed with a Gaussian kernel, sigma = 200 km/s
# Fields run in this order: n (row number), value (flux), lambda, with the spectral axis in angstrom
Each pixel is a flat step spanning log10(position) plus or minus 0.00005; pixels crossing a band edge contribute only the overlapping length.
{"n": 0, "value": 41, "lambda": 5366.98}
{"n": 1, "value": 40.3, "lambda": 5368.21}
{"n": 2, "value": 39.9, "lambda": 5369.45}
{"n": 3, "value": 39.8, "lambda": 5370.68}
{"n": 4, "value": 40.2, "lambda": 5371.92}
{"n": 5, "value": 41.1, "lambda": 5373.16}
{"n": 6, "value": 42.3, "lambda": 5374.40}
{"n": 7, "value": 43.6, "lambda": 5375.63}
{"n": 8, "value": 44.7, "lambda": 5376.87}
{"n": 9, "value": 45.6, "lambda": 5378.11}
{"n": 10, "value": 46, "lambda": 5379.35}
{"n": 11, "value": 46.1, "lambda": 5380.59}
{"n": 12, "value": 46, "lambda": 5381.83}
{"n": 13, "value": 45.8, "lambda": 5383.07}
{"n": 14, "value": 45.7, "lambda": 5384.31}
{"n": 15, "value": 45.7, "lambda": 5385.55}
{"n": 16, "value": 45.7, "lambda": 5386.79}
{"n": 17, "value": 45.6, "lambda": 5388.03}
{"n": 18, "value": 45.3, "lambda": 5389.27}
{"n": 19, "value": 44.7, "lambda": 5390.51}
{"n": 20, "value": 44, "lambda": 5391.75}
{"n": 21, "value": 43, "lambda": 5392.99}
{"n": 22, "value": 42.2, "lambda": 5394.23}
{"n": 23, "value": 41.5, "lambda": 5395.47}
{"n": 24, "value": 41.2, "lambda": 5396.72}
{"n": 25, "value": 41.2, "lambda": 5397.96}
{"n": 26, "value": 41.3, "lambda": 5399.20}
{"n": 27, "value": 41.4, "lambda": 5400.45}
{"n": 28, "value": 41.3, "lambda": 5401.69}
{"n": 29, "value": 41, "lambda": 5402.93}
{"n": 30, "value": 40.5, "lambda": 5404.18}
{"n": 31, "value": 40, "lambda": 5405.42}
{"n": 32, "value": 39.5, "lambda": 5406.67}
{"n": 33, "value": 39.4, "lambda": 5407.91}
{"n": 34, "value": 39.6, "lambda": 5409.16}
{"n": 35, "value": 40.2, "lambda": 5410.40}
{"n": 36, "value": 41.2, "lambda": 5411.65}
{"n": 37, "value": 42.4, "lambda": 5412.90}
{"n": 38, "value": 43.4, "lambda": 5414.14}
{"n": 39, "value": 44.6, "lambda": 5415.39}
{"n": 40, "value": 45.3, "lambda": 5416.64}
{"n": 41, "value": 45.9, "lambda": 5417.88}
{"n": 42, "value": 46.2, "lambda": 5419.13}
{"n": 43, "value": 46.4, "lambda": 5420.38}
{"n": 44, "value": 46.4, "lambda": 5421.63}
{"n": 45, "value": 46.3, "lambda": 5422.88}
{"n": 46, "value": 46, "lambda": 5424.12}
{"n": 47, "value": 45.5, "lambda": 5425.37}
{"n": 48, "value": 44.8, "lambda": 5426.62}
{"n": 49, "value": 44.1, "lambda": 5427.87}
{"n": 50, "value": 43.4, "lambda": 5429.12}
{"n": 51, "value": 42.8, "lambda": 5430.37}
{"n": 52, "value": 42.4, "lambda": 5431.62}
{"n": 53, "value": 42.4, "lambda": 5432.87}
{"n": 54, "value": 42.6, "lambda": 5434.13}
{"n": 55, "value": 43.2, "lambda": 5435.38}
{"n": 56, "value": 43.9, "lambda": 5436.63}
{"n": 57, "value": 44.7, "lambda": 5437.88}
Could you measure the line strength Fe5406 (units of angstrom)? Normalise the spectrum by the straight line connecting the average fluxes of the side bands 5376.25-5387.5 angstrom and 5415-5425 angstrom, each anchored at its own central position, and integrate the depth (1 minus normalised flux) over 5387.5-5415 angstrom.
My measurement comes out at 2.4 angstrom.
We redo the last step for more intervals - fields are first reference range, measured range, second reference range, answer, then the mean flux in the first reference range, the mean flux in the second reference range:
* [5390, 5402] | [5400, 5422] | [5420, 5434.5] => 0.42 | 42.2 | 44.4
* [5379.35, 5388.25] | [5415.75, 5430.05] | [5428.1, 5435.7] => -0.67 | 45.8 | 42.8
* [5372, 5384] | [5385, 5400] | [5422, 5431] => 0.37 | 44.4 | 44.8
